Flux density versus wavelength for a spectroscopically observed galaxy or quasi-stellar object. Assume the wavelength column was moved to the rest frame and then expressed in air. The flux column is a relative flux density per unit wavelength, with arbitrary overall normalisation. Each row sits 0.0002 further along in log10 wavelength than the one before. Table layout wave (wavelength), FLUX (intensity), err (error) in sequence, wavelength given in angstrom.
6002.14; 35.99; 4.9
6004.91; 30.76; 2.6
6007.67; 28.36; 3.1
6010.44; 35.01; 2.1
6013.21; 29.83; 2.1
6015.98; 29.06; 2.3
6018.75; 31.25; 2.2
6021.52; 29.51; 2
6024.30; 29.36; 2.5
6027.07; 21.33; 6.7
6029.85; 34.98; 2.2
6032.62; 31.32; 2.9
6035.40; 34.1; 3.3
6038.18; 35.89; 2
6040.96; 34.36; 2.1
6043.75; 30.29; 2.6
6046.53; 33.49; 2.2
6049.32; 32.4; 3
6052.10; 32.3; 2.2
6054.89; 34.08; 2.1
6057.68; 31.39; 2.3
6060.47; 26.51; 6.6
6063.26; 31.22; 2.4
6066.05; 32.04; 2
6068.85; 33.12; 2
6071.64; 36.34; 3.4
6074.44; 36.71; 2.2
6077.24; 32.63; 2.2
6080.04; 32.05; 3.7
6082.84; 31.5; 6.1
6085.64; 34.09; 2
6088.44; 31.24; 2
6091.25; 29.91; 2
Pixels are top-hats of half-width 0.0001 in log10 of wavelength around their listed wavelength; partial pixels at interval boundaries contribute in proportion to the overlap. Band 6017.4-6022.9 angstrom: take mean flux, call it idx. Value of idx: 30.4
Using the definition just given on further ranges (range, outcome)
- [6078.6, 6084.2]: 31.8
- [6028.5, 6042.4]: 34.1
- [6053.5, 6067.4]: 31.1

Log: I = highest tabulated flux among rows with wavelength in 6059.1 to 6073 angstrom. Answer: 36.34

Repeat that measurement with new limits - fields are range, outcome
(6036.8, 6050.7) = 35.89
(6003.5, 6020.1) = 35.01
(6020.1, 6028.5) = 29.51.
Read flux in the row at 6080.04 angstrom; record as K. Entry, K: 32.05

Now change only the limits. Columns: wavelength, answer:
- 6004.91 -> 30.76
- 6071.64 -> 36.34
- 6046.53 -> 33.49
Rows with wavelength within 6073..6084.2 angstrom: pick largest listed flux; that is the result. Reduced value 36.71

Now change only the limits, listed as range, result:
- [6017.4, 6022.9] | 31.25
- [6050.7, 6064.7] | 34.08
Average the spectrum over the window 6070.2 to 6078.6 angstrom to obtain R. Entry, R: 35.2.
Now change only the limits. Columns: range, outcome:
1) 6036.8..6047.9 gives 33.5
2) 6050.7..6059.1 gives 32.6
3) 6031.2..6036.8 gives 32.8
